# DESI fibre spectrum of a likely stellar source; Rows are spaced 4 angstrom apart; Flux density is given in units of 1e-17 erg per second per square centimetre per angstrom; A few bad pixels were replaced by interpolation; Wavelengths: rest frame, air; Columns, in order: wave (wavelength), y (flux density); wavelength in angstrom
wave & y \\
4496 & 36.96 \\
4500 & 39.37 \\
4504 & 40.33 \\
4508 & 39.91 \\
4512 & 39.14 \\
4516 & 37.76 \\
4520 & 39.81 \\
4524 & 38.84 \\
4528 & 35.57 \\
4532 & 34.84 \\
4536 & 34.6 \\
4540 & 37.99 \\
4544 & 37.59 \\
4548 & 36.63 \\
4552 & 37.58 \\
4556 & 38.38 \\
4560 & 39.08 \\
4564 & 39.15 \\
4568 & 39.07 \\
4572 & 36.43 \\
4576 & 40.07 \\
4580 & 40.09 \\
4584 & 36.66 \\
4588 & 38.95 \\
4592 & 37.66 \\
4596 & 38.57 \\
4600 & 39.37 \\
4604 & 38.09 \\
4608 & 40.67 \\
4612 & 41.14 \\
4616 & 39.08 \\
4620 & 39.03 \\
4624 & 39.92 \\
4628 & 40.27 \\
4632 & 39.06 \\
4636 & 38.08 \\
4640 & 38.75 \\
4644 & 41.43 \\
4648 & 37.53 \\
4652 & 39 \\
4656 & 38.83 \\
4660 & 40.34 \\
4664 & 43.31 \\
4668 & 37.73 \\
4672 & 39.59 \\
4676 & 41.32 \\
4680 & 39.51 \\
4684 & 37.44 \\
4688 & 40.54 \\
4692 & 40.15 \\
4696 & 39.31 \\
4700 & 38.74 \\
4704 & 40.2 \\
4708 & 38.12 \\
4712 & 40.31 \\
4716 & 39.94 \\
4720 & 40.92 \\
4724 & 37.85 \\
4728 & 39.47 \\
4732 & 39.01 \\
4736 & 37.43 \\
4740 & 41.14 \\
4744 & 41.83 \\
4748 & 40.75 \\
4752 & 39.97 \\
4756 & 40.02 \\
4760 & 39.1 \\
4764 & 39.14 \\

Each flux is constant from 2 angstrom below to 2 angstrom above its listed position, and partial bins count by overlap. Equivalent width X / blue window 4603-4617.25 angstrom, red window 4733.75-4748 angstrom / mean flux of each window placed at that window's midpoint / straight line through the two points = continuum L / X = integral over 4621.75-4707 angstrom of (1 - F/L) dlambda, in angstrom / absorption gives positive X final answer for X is 1.0 angstrom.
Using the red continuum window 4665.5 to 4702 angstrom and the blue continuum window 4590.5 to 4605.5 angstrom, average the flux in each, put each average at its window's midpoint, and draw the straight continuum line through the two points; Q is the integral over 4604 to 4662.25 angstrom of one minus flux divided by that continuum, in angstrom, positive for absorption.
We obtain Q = -0.94 angstrom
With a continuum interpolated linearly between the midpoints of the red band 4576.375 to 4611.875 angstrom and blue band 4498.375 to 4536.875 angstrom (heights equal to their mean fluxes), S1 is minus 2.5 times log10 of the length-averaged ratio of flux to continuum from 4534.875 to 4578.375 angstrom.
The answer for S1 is 0.02 mag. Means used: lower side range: 38.1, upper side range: 38.9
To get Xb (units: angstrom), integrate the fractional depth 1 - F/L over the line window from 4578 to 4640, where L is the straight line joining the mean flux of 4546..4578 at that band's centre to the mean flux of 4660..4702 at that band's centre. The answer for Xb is -0.3 angstrom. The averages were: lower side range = 38.3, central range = 39.1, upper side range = 39.8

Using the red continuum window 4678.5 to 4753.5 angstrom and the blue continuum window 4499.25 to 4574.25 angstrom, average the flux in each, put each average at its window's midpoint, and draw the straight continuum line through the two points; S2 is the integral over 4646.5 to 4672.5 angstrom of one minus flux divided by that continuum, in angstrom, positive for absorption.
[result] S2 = -0.3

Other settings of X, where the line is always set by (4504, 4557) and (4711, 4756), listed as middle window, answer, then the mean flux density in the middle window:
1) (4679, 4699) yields 0.0 angstrom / 39.4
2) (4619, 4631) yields -0.3 angstrom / 39.7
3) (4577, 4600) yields -0.1 angstrom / 38.5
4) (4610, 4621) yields -0.3 angstrom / 39.8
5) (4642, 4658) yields -0.1 angstrom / 39.2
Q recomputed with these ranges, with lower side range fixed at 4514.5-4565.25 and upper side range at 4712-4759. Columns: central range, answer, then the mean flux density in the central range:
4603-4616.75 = -0.57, 39.9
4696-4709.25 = 0.11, 39.1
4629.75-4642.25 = -0.02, 38.7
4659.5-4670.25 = -0.40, 40.5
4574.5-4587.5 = -0.31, 38.9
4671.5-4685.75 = -0.12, 39.5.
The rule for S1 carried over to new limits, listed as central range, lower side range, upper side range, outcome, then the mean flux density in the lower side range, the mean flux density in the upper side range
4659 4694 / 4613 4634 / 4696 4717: -0.01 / 39.6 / 39.4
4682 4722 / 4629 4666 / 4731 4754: 0.01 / 39.6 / 40.1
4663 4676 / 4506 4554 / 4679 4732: -0.03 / 37.5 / 39.4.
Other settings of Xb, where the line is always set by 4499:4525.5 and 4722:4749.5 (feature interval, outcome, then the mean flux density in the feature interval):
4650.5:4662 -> 0.0 angstrom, 39.4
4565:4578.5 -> 0.3 angstrom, 38.6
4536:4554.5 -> 1.0 angstrom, 37.2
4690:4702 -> 0.1 angstrom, 39.4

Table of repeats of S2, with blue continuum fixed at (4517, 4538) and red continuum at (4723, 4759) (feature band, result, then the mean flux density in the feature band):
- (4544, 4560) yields -0.26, 37.7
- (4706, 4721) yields -0.14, 39.7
